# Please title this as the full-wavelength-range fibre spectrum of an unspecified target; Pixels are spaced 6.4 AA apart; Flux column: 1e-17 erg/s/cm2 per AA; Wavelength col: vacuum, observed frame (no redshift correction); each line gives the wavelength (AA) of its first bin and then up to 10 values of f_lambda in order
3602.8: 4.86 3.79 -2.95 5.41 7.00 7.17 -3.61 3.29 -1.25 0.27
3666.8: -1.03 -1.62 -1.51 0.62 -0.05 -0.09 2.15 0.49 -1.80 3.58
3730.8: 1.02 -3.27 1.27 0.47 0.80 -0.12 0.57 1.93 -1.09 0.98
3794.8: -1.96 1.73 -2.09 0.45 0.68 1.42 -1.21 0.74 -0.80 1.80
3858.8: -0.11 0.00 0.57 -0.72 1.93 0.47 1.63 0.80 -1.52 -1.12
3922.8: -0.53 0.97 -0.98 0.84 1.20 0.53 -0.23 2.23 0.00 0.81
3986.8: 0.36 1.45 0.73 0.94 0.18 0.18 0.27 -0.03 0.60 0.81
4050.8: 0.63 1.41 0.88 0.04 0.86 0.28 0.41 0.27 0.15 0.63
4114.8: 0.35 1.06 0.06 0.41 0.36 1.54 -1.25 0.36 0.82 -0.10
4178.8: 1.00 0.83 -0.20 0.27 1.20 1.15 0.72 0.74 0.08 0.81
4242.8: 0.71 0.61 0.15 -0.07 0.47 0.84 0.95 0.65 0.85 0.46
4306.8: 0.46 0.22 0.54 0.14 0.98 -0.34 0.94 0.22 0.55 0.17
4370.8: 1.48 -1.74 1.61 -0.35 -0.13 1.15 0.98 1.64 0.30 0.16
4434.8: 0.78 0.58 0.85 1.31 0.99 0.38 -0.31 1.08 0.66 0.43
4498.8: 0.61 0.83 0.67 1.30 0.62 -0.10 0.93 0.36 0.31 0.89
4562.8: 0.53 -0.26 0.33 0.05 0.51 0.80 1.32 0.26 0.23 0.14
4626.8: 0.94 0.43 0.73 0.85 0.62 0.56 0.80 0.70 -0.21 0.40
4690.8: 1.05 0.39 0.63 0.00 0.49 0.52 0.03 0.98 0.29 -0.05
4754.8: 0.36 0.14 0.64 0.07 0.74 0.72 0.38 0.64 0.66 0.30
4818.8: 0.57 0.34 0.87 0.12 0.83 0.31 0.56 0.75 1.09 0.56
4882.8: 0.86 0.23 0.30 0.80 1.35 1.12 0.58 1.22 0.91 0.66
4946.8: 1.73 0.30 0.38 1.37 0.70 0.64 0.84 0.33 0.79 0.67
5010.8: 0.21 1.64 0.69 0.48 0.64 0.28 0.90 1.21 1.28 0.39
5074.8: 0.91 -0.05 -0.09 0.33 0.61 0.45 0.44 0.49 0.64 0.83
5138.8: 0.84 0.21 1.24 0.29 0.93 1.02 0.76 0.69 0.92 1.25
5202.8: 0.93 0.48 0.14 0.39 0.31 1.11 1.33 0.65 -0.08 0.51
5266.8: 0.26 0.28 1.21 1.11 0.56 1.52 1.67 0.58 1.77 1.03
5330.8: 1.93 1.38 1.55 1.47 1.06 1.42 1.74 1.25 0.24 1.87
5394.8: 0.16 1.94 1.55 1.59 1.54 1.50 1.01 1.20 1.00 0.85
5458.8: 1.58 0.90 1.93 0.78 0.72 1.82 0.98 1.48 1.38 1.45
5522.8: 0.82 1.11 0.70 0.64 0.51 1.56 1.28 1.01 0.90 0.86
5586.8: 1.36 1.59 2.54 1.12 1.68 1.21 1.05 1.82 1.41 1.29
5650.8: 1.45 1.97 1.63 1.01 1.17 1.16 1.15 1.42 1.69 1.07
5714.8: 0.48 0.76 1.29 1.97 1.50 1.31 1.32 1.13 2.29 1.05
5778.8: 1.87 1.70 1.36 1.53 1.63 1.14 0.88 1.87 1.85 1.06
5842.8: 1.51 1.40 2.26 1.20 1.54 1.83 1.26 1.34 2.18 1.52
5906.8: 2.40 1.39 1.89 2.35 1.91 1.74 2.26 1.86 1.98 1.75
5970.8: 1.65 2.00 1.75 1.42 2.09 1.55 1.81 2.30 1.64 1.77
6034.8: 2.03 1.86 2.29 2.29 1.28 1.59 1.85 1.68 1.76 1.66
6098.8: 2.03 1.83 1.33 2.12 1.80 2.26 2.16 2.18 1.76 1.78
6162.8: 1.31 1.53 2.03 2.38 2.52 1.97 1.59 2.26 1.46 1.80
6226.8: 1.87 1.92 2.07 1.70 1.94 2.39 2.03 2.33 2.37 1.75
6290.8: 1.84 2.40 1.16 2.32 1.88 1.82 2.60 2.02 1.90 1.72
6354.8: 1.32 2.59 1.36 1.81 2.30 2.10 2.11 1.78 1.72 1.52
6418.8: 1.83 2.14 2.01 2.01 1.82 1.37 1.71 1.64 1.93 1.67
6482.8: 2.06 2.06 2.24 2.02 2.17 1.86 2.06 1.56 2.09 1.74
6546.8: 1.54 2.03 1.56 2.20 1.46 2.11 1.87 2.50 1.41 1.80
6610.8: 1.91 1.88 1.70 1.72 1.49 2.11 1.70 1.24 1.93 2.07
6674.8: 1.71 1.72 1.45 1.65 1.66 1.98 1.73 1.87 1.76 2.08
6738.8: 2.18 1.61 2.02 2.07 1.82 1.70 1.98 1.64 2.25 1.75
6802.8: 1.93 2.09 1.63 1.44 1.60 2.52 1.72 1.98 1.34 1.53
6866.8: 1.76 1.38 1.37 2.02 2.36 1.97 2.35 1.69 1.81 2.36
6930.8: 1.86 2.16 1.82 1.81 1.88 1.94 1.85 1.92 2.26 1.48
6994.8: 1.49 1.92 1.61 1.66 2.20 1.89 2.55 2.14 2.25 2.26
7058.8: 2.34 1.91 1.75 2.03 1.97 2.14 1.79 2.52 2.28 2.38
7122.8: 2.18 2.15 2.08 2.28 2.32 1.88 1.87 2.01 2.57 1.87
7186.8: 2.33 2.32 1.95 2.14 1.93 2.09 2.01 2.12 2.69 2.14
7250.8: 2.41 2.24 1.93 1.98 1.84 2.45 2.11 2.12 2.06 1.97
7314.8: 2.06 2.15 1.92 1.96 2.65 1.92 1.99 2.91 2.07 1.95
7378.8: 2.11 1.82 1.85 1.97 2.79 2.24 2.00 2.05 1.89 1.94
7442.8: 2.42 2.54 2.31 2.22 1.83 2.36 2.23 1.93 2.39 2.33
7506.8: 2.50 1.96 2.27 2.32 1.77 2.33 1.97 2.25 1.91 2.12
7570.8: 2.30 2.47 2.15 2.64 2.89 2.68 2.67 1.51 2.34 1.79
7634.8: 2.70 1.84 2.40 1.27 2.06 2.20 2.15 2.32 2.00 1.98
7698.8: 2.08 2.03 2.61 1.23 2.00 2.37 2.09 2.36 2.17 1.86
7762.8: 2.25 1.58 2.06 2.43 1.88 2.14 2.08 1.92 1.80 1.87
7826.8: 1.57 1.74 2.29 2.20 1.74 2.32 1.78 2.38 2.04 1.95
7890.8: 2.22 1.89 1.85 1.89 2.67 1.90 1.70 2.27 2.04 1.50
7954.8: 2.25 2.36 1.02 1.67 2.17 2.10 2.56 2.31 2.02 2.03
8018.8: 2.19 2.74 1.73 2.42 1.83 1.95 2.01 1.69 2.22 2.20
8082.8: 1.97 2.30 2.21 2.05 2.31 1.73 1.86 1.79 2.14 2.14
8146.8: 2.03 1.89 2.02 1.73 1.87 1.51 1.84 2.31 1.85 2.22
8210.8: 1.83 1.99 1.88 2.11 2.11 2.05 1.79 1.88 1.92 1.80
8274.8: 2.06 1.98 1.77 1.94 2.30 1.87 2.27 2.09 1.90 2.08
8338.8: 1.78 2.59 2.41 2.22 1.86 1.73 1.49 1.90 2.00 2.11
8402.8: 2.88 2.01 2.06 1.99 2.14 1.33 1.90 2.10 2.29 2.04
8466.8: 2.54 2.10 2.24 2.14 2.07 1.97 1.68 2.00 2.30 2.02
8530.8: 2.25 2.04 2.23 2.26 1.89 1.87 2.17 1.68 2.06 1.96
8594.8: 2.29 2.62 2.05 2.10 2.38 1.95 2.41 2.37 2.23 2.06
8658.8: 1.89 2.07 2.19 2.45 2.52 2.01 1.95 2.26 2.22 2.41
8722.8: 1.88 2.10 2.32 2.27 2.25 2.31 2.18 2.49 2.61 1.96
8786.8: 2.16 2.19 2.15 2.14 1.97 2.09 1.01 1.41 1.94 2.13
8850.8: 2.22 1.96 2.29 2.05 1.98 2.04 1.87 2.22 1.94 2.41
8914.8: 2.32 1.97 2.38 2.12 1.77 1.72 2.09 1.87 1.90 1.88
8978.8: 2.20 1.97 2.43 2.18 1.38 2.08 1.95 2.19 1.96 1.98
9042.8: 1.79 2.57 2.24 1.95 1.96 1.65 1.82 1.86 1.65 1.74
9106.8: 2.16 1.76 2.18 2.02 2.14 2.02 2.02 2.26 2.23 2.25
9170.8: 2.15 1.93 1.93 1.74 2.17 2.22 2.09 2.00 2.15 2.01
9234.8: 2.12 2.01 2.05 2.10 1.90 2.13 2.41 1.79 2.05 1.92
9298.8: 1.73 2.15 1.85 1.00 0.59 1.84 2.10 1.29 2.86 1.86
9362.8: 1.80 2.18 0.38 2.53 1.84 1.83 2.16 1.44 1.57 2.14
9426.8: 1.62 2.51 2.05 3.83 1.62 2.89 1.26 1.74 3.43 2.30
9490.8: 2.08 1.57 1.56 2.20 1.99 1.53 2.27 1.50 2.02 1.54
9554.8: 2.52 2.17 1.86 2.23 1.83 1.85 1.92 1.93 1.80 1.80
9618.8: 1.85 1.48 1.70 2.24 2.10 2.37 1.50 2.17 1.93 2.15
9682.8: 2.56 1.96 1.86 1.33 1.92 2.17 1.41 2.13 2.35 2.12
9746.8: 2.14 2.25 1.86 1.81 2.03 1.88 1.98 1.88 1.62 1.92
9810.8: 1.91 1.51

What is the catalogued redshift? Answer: 0.33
